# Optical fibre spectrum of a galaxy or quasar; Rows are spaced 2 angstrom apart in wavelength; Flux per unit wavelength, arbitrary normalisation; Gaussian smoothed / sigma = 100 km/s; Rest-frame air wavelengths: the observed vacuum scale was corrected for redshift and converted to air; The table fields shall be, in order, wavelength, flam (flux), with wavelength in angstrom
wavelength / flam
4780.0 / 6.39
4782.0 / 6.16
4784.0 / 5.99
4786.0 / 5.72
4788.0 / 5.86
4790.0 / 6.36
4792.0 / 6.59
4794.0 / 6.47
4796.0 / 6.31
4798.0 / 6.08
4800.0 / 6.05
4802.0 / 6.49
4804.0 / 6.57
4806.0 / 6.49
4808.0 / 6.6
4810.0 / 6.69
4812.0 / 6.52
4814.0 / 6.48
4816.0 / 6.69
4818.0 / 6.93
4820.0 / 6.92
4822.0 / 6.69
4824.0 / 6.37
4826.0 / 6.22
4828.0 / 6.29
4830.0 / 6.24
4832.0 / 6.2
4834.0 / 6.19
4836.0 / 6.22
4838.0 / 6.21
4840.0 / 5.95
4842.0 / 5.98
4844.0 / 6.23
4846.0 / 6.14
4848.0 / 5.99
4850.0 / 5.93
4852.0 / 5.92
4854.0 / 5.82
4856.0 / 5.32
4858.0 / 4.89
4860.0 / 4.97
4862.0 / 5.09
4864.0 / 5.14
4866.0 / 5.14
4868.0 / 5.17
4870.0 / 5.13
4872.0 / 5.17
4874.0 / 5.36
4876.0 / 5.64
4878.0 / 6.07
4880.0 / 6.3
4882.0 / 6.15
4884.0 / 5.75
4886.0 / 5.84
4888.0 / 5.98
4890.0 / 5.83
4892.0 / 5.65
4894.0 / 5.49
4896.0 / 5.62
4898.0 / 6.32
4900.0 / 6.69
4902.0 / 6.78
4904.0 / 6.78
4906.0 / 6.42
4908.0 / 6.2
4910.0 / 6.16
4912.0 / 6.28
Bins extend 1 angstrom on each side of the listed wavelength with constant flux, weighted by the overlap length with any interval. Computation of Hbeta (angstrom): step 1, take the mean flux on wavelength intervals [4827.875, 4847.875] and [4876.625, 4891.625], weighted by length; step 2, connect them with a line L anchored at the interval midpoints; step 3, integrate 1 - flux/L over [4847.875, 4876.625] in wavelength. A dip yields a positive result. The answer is 3.3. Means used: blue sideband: 6.15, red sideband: 5.97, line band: 5.36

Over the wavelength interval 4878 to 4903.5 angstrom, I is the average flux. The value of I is 6.05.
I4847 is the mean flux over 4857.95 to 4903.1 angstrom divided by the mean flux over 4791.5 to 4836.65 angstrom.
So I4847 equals 0.9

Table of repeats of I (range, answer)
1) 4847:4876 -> 5.37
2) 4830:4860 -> 5.91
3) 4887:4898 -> 5.77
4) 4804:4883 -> 5.99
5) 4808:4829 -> 6.58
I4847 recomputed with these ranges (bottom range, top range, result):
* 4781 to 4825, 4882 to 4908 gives 0.95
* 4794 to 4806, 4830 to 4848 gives 0.97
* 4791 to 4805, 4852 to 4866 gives 0.82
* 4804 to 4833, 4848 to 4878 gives 0.82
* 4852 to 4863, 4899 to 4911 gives 1.23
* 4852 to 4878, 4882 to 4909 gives 1.15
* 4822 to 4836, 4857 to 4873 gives 0.81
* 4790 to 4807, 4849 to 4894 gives 0.87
